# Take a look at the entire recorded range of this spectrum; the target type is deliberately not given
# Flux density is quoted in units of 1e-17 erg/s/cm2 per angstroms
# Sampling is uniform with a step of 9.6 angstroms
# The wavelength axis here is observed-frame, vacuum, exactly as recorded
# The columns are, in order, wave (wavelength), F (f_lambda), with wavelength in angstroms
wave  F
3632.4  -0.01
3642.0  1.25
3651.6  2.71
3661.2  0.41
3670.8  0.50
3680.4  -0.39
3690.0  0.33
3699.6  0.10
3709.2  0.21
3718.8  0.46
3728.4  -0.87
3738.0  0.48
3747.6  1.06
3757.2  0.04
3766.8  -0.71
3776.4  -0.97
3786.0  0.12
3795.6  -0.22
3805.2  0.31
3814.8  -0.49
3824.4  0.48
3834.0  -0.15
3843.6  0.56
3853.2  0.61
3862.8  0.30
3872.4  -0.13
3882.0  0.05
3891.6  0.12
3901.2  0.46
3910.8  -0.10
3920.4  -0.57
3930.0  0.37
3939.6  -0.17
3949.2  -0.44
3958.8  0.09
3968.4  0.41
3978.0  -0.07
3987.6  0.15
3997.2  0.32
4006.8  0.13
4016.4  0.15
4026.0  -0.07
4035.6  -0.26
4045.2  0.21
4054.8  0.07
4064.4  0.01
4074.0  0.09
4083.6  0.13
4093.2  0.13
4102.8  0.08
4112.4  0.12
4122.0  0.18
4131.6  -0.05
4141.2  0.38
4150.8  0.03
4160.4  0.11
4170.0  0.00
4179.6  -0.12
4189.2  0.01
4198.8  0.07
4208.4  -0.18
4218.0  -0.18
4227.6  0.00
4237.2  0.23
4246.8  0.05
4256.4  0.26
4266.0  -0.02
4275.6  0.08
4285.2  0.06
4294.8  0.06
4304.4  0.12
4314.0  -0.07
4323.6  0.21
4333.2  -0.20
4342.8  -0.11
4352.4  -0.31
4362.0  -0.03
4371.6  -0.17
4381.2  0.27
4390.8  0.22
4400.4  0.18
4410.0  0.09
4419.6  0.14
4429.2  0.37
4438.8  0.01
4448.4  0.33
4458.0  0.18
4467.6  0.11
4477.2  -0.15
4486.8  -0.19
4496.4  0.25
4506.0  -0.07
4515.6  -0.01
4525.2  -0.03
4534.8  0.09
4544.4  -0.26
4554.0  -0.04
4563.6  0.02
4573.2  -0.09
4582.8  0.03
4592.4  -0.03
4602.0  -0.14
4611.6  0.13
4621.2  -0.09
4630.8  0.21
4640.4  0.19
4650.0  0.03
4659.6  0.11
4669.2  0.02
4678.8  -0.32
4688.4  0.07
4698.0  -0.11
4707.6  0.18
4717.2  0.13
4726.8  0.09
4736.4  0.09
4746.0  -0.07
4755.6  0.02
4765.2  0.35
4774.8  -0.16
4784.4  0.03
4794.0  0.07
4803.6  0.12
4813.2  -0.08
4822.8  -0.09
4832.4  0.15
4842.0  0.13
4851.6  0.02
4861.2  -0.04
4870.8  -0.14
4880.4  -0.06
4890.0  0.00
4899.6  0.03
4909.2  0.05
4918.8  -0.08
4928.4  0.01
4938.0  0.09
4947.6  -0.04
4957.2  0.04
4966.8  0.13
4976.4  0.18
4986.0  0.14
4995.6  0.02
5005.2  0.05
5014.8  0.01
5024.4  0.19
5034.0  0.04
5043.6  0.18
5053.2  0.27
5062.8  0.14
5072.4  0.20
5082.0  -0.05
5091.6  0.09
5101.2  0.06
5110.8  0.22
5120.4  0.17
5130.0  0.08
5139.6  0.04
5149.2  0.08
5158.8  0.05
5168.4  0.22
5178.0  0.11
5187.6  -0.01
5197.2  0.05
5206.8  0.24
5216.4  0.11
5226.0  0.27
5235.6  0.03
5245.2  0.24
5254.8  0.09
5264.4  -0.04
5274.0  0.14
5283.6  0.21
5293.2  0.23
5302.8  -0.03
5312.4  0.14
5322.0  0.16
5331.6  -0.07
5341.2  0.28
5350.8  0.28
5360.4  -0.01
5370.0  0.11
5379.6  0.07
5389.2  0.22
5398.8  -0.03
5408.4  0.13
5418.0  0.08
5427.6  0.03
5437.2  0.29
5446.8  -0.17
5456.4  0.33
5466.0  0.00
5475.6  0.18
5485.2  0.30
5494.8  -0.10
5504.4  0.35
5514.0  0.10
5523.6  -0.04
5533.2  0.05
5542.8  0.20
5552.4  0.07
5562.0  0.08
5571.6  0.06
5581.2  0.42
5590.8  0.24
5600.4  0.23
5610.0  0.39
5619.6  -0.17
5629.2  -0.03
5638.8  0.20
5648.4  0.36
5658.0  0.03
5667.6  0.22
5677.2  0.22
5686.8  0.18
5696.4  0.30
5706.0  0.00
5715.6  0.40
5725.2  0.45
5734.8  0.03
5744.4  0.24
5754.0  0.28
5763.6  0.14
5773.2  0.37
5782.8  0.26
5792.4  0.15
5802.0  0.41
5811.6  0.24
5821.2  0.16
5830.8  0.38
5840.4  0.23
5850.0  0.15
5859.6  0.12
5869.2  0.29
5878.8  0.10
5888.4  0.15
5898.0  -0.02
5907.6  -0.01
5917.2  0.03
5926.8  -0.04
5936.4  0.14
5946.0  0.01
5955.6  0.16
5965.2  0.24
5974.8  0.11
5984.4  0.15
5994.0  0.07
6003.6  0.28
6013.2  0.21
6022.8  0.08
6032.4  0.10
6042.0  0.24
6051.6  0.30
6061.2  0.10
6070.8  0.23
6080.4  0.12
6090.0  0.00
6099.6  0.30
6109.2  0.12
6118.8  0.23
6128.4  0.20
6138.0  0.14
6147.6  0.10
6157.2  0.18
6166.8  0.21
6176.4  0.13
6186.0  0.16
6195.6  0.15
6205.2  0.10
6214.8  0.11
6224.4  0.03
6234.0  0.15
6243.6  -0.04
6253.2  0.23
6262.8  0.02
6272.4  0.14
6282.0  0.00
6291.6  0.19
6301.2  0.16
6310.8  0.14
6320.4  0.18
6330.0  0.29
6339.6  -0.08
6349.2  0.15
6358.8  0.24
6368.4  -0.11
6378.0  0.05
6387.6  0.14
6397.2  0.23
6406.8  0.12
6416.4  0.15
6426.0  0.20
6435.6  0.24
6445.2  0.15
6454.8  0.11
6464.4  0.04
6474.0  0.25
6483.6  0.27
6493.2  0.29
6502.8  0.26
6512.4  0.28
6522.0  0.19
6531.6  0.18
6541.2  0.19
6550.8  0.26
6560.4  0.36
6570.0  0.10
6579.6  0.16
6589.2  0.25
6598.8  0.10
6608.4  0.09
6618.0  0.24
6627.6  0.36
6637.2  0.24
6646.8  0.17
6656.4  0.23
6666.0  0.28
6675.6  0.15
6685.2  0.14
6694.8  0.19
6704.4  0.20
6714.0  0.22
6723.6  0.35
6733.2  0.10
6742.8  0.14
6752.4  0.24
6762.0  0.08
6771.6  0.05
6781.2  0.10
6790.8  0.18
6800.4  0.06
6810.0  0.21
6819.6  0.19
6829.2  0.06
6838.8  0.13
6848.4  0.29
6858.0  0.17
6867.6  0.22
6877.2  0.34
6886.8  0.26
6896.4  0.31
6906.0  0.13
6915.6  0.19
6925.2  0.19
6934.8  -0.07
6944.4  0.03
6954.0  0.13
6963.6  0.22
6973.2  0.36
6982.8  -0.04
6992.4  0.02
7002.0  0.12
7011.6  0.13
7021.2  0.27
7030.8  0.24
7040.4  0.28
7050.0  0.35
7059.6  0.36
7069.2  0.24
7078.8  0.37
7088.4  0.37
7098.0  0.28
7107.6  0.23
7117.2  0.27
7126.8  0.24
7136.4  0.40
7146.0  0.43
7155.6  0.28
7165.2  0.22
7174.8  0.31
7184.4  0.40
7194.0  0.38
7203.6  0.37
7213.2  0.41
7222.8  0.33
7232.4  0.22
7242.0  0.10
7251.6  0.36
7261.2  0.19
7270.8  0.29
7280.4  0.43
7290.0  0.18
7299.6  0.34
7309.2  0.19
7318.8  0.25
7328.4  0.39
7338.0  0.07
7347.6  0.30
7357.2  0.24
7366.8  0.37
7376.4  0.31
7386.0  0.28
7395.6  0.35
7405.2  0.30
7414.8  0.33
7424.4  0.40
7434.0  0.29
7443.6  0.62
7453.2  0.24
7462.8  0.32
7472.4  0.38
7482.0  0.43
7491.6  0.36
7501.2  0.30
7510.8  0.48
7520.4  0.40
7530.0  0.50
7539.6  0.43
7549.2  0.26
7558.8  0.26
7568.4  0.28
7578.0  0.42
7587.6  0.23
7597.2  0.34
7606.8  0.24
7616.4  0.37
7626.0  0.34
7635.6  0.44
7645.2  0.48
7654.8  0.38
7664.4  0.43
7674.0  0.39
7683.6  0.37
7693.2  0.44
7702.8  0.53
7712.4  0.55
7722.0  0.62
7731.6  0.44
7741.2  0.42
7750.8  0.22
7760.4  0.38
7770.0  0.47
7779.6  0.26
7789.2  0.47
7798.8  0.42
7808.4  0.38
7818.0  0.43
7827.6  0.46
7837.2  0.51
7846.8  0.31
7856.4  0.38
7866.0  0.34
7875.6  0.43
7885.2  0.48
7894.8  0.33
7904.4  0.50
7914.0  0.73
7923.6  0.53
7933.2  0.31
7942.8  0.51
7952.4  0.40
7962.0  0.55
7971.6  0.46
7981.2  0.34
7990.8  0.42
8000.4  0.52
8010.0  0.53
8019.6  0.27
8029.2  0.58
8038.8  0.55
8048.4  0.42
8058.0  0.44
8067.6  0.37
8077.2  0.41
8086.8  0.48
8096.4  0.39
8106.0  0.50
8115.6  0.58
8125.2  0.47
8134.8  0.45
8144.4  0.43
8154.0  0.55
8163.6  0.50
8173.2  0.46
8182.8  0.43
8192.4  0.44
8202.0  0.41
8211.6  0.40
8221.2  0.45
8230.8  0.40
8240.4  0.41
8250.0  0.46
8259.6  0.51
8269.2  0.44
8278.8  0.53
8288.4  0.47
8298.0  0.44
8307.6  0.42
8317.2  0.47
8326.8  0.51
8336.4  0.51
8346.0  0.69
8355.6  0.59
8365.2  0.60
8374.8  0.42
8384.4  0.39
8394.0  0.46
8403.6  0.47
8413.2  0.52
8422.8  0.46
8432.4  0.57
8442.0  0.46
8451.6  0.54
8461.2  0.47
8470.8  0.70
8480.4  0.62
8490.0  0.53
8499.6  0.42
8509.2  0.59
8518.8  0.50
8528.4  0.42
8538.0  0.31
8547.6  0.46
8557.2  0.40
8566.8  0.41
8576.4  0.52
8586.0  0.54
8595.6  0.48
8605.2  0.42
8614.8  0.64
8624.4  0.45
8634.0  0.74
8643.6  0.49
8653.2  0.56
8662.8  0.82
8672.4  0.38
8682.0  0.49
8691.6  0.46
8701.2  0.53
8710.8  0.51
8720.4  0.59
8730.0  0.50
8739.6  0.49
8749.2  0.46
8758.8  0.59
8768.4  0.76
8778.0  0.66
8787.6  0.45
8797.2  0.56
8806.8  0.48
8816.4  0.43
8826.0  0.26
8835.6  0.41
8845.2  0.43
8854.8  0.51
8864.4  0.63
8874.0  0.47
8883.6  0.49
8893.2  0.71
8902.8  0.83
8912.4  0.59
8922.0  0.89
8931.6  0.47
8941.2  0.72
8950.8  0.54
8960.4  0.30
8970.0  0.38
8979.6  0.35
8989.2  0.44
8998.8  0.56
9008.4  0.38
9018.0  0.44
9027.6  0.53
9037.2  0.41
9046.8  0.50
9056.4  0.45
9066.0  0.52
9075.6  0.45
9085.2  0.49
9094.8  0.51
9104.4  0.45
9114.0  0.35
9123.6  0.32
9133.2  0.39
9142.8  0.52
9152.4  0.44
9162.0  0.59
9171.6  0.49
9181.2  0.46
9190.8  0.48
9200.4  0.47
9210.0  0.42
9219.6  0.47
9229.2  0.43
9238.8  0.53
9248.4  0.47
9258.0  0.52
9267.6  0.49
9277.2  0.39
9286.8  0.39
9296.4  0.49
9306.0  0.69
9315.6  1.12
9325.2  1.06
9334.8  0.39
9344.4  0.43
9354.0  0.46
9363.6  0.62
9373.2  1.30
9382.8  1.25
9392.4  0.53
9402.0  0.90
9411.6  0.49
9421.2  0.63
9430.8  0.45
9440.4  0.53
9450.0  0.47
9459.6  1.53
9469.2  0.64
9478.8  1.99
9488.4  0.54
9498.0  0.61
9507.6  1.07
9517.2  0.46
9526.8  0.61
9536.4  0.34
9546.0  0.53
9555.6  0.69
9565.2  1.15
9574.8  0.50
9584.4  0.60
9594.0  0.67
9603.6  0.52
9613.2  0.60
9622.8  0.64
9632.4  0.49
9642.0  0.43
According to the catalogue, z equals 0.762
